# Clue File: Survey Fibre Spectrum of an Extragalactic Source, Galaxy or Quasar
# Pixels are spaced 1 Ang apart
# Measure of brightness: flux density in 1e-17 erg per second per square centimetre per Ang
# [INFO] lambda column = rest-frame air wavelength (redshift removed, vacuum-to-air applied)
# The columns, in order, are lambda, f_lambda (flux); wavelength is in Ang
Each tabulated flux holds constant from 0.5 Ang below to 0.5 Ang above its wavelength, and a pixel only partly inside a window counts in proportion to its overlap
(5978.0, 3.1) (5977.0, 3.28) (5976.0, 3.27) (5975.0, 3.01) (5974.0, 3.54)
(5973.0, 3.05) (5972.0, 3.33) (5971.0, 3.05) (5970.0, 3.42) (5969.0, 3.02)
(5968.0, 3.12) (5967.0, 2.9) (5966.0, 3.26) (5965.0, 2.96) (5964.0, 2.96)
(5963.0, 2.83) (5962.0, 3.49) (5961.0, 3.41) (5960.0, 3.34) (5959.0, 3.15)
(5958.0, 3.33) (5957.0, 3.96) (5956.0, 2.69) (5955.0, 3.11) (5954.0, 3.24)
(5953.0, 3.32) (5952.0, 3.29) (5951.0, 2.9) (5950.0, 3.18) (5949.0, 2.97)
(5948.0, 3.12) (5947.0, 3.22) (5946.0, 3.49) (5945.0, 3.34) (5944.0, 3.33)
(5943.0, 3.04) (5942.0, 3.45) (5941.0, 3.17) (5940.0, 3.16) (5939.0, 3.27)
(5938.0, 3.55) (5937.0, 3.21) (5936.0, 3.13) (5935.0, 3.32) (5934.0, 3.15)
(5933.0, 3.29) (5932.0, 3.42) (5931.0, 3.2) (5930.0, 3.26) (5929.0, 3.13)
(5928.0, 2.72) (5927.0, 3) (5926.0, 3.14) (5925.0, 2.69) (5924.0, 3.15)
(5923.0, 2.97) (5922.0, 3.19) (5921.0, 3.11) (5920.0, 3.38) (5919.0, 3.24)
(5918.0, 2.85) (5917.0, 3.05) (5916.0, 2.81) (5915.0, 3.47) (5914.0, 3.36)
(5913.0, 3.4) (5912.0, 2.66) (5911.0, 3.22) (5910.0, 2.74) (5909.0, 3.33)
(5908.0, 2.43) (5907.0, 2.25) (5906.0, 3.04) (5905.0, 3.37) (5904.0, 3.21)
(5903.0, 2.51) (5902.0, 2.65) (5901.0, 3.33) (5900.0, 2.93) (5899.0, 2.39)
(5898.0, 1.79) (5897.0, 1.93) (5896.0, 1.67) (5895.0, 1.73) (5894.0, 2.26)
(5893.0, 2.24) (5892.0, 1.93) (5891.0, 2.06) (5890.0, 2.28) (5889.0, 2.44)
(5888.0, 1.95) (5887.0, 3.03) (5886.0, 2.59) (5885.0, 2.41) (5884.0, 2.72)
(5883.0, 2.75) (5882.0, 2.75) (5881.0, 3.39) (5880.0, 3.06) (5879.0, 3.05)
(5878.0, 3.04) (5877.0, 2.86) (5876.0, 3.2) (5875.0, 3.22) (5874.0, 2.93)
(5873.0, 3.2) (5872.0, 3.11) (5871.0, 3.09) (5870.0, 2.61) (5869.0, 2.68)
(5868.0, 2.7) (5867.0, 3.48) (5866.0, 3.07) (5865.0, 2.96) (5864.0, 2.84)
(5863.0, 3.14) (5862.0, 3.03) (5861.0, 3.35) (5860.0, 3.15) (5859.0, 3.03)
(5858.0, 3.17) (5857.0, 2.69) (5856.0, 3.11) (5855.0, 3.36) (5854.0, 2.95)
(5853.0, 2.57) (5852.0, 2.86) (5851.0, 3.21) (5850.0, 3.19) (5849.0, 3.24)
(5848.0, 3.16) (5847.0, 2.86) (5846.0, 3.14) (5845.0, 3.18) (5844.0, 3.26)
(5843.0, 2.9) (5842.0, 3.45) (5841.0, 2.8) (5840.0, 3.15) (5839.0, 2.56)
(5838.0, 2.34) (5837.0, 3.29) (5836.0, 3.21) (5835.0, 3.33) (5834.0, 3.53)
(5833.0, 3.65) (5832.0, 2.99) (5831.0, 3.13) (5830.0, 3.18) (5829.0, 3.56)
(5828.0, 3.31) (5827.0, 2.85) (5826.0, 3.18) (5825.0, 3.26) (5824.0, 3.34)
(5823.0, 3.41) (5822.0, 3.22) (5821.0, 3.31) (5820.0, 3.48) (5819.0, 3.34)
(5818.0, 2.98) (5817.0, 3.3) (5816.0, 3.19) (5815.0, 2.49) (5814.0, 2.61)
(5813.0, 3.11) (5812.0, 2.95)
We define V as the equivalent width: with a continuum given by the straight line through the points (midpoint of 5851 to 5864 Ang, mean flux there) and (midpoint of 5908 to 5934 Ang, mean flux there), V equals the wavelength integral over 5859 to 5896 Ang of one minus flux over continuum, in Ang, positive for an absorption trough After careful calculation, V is 3.4 Ang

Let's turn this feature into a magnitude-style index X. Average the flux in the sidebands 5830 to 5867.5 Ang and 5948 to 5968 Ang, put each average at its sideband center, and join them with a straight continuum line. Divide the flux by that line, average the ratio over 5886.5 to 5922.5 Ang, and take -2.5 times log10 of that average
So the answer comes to 0.16 mag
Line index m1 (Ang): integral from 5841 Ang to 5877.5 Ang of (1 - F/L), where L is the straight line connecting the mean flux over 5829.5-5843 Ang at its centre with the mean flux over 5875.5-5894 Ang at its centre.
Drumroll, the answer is -2.0 Ang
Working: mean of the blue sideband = 3.12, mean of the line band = 3.05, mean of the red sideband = 2.64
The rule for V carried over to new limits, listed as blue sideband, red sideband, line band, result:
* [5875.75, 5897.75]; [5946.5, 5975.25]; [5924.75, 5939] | -1.2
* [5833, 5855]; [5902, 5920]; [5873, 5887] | 0.5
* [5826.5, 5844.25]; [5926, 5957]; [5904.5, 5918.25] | 0.8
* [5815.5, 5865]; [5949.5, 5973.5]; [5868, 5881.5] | 0.5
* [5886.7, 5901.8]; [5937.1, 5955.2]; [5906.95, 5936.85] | -3.3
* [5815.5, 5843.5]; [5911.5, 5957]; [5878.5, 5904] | 5.5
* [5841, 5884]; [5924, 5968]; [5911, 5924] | 0.0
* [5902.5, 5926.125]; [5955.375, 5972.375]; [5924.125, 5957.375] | -0.9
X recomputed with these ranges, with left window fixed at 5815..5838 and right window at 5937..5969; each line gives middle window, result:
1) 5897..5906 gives 0.18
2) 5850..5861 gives 0.07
